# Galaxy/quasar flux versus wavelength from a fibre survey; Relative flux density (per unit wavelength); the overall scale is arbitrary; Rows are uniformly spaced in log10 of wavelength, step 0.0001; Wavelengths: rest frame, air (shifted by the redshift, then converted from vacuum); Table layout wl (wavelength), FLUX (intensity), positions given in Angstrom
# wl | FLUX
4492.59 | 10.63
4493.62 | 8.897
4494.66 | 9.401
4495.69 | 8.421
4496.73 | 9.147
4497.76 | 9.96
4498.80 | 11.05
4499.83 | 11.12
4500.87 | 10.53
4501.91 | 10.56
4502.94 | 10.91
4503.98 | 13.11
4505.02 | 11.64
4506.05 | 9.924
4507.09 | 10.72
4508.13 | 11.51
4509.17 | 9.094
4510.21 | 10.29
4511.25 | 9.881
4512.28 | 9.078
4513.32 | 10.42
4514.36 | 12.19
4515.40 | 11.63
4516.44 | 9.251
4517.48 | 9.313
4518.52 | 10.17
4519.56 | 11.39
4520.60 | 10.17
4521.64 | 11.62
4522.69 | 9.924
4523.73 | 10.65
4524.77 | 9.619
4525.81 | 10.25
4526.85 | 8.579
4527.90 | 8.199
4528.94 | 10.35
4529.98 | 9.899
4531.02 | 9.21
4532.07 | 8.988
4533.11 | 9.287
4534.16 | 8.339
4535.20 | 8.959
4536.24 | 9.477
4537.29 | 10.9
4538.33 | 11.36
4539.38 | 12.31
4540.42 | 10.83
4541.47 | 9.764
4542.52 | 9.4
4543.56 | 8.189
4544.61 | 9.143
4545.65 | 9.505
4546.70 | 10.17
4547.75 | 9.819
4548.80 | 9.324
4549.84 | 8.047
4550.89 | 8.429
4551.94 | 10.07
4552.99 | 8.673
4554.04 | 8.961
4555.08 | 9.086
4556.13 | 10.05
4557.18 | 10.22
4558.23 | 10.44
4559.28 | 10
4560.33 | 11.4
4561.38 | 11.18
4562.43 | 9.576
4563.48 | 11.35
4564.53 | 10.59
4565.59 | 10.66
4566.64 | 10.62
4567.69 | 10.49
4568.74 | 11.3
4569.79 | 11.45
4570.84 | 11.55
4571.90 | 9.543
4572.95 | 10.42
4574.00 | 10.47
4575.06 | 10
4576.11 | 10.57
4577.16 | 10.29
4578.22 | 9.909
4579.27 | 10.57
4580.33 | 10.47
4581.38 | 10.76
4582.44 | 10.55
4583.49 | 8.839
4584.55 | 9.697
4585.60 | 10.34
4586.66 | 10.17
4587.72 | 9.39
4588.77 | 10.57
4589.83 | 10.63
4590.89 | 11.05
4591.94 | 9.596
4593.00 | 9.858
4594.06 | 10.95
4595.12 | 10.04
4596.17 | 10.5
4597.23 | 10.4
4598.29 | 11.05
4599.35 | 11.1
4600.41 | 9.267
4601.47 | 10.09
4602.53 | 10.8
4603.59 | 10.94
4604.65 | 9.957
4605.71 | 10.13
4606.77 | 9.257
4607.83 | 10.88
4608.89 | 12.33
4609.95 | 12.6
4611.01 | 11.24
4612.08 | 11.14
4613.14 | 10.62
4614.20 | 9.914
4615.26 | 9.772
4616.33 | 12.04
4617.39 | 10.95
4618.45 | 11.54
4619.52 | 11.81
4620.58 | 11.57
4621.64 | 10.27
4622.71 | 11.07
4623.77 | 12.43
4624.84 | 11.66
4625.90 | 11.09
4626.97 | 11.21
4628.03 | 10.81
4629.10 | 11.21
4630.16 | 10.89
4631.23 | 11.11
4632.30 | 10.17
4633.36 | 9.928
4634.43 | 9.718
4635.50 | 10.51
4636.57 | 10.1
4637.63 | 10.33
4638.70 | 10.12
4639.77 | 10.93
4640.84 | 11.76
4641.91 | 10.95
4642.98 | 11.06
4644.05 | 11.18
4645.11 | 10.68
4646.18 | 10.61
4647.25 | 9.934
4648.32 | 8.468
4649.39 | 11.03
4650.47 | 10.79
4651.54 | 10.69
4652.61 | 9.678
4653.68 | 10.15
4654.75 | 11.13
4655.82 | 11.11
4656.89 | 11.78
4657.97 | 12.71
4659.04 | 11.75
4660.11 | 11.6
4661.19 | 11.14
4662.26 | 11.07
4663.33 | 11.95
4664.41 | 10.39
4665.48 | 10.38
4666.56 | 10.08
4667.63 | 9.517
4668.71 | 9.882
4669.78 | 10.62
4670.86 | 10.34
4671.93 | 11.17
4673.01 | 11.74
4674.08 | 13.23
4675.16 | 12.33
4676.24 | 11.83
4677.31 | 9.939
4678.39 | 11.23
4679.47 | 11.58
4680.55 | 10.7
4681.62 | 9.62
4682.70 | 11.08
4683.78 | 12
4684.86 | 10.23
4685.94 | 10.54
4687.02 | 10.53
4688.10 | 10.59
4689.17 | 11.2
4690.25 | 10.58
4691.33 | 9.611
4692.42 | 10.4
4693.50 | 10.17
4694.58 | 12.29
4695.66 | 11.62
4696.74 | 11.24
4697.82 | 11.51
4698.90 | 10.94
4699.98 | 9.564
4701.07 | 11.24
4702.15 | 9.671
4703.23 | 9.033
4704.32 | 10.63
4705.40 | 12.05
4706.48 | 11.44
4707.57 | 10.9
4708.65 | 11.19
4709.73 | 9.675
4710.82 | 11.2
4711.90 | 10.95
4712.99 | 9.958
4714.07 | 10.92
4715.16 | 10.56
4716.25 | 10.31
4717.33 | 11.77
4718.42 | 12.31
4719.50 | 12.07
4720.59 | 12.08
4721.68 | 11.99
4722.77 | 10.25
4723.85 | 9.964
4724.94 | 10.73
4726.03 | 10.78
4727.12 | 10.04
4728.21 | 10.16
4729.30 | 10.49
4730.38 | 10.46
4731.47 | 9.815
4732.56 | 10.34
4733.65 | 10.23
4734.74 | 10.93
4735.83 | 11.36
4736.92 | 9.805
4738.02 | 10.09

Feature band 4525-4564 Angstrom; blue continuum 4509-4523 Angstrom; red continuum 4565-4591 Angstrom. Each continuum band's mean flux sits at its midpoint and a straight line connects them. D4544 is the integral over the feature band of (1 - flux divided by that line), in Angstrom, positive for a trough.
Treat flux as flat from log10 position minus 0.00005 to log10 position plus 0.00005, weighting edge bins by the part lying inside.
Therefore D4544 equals 2.4 Angstrom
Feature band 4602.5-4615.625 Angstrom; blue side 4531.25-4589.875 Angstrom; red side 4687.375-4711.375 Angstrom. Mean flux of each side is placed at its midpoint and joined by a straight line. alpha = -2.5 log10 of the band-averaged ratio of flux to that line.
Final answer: -0.05 mag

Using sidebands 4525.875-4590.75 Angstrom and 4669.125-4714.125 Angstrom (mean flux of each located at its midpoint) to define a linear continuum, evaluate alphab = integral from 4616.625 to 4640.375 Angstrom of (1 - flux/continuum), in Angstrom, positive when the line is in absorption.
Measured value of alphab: -1.0 Angstrom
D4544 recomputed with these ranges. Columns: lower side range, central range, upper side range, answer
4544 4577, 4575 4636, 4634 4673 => -1.35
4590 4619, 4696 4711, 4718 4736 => 0.06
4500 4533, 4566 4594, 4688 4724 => 0.35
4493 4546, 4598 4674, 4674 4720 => -1.40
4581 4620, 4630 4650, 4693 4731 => 0.33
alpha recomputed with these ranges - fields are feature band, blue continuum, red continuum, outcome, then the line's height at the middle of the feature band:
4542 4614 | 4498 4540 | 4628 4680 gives 0.030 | 10.5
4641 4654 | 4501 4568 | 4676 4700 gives 0.017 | 10.6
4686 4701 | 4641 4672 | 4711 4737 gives -0.002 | 10.8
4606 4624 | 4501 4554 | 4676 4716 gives -0.072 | 10.4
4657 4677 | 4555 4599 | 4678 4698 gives -0.042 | 10.8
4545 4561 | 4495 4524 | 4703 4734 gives 0.099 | 10.5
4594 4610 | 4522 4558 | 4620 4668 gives -0.026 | 10.3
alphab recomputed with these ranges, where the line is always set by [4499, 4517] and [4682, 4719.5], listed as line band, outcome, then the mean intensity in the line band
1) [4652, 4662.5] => -0.4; 11.2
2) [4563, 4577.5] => 0.1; 10.7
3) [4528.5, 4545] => 1.5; 9.78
